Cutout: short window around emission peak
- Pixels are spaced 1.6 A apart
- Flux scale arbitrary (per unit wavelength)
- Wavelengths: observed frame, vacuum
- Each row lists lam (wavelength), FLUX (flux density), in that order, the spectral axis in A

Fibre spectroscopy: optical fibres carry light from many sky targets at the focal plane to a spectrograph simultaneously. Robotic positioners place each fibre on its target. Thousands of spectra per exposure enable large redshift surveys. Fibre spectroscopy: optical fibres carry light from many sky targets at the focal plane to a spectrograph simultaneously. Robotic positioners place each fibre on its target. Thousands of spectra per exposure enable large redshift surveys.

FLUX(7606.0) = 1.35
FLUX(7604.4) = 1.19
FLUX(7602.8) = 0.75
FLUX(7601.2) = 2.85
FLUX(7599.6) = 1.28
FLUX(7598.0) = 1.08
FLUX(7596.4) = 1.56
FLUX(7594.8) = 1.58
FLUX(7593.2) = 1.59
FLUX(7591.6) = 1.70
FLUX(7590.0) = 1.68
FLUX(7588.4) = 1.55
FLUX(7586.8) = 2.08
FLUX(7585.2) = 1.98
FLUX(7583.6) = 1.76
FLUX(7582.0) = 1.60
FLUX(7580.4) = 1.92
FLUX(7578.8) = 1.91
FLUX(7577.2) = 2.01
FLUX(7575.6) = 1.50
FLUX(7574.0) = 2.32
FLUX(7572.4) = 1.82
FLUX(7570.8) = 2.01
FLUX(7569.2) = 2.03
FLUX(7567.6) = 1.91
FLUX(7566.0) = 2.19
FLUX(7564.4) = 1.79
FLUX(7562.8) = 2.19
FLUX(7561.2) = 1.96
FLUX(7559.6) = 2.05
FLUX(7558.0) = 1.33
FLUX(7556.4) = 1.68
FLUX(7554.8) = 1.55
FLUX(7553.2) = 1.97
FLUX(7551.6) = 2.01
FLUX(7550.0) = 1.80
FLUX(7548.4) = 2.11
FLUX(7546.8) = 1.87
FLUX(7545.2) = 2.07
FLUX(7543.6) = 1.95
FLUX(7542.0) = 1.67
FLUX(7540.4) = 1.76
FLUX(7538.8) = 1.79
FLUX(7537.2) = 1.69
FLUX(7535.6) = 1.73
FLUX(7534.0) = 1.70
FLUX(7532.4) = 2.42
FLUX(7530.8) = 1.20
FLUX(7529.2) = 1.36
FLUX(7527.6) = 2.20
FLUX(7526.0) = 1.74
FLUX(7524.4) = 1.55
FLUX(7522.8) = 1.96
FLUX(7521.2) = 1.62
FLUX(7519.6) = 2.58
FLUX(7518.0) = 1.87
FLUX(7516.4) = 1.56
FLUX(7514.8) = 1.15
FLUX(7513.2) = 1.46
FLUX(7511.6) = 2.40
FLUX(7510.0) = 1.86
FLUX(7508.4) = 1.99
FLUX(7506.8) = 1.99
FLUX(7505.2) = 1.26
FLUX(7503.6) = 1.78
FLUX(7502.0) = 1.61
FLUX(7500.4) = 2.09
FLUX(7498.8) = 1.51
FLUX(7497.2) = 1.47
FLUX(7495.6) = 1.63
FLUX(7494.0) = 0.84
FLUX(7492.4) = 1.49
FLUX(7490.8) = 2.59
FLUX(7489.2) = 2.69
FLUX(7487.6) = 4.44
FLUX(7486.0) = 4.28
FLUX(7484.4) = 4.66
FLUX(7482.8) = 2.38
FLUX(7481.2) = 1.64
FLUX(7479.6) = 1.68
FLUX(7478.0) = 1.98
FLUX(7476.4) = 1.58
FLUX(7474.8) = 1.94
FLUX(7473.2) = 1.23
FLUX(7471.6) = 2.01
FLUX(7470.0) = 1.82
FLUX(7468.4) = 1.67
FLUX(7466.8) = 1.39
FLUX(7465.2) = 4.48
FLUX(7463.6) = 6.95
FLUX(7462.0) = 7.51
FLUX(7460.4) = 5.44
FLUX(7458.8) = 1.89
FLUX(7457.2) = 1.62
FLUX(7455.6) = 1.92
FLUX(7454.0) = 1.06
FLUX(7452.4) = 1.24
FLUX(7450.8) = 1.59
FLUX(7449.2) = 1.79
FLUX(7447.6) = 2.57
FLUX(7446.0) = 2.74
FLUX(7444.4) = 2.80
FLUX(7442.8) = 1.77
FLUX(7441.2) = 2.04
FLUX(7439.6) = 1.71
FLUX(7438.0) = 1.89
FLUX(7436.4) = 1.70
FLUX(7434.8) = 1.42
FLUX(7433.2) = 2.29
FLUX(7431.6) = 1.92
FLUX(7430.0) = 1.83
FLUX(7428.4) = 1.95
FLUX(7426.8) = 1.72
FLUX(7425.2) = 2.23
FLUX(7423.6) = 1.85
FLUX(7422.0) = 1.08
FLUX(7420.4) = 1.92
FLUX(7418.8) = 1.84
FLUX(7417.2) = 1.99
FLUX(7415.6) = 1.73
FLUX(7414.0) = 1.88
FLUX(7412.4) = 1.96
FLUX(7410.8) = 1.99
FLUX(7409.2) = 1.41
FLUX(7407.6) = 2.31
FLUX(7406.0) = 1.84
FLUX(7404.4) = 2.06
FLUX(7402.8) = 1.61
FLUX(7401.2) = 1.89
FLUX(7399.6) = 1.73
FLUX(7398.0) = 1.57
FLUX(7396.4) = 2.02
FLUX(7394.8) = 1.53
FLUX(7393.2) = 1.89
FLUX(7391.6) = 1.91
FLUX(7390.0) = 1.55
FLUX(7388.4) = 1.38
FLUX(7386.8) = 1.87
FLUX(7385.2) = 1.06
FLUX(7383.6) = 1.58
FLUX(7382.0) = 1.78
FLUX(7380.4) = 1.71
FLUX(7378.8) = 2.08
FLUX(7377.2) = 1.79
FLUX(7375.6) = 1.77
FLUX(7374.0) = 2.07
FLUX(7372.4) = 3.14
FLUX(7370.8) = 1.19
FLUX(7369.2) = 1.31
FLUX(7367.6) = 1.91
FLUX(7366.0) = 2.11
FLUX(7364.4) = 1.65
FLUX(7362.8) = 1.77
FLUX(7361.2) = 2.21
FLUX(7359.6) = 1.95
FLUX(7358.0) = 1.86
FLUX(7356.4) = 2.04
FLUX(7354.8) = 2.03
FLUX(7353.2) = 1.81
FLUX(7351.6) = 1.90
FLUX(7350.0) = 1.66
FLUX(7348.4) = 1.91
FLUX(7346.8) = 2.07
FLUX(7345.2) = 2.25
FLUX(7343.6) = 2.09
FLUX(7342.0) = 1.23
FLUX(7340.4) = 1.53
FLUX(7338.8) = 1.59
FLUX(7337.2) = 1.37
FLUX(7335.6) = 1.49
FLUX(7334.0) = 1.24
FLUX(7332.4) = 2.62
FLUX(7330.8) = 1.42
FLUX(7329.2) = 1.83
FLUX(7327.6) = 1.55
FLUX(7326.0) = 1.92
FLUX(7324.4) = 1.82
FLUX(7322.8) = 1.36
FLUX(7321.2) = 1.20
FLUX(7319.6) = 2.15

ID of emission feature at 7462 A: H-alpha 6563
